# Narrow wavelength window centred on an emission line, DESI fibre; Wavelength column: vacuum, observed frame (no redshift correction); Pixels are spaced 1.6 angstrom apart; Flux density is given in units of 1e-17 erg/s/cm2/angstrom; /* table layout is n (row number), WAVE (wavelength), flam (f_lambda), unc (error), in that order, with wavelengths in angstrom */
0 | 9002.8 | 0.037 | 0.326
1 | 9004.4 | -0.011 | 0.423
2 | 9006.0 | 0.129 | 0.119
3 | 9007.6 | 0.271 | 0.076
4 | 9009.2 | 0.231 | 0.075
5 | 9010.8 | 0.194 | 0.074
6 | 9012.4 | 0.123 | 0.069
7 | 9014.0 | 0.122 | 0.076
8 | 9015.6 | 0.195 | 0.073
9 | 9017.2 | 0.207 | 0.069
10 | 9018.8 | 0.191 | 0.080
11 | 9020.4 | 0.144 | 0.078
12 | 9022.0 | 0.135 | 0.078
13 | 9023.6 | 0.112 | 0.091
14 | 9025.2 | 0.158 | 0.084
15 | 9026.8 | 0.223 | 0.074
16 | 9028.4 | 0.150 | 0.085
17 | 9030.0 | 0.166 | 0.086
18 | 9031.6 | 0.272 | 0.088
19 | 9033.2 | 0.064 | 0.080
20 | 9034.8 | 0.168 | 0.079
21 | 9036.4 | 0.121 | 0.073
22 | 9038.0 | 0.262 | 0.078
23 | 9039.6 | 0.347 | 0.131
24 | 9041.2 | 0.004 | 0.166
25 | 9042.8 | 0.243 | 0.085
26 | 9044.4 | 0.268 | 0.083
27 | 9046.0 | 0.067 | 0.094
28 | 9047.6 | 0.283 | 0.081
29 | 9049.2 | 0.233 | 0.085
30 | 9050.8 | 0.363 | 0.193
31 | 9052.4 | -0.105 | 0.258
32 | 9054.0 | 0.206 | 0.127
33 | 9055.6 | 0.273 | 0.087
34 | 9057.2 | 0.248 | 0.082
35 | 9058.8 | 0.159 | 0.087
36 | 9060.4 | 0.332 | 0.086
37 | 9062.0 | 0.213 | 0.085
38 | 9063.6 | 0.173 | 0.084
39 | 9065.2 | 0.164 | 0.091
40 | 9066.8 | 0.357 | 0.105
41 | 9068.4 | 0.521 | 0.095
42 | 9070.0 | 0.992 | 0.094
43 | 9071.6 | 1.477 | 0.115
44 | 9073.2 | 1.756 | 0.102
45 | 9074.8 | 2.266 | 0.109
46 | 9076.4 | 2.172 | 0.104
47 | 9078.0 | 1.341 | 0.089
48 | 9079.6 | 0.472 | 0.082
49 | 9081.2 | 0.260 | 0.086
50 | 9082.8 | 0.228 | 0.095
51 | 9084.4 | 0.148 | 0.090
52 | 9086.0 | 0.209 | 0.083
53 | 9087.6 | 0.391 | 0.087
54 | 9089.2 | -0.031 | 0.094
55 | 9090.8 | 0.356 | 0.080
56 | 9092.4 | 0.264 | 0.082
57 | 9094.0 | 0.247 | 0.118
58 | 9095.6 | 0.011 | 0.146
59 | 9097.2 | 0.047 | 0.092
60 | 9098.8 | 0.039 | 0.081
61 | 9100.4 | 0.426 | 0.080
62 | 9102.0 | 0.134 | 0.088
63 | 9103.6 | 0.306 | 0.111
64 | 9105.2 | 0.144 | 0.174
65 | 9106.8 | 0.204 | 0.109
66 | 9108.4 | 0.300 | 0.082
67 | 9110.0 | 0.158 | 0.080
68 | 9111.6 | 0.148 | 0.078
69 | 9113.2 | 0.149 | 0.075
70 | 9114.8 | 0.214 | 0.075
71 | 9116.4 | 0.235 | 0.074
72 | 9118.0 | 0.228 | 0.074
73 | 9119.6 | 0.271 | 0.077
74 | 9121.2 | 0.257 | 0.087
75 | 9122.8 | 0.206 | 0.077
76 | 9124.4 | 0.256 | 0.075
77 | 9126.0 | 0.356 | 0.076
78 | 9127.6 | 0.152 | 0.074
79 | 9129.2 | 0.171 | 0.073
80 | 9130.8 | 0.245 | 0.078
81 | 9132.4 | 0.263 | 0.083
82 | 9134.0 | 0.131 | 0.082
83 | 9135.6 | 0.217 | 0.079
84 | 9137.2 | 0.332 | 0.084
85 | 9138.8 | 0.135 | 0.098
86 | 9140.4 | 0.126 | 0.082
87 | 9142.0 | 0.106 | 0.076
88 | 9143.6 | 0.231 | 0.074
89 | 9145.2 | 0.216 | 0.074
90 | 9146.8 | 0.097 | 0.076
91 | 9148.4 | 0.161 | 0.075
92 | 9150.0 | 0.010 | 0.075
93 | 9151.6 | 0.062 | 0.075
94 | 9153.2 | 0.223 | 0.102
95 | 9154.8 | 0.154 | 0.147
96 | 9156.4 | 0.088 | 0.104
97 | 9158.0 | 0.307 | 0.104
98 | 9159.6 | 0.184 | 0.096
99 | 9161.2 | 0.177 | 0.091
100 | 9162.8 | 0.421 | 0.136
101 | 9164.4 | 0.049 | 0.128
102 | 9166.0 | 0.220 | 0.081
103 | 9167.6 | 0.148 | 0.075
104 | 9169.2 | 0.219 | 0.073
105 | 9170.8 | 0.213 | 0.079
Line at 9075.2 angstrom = [O III] 5007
